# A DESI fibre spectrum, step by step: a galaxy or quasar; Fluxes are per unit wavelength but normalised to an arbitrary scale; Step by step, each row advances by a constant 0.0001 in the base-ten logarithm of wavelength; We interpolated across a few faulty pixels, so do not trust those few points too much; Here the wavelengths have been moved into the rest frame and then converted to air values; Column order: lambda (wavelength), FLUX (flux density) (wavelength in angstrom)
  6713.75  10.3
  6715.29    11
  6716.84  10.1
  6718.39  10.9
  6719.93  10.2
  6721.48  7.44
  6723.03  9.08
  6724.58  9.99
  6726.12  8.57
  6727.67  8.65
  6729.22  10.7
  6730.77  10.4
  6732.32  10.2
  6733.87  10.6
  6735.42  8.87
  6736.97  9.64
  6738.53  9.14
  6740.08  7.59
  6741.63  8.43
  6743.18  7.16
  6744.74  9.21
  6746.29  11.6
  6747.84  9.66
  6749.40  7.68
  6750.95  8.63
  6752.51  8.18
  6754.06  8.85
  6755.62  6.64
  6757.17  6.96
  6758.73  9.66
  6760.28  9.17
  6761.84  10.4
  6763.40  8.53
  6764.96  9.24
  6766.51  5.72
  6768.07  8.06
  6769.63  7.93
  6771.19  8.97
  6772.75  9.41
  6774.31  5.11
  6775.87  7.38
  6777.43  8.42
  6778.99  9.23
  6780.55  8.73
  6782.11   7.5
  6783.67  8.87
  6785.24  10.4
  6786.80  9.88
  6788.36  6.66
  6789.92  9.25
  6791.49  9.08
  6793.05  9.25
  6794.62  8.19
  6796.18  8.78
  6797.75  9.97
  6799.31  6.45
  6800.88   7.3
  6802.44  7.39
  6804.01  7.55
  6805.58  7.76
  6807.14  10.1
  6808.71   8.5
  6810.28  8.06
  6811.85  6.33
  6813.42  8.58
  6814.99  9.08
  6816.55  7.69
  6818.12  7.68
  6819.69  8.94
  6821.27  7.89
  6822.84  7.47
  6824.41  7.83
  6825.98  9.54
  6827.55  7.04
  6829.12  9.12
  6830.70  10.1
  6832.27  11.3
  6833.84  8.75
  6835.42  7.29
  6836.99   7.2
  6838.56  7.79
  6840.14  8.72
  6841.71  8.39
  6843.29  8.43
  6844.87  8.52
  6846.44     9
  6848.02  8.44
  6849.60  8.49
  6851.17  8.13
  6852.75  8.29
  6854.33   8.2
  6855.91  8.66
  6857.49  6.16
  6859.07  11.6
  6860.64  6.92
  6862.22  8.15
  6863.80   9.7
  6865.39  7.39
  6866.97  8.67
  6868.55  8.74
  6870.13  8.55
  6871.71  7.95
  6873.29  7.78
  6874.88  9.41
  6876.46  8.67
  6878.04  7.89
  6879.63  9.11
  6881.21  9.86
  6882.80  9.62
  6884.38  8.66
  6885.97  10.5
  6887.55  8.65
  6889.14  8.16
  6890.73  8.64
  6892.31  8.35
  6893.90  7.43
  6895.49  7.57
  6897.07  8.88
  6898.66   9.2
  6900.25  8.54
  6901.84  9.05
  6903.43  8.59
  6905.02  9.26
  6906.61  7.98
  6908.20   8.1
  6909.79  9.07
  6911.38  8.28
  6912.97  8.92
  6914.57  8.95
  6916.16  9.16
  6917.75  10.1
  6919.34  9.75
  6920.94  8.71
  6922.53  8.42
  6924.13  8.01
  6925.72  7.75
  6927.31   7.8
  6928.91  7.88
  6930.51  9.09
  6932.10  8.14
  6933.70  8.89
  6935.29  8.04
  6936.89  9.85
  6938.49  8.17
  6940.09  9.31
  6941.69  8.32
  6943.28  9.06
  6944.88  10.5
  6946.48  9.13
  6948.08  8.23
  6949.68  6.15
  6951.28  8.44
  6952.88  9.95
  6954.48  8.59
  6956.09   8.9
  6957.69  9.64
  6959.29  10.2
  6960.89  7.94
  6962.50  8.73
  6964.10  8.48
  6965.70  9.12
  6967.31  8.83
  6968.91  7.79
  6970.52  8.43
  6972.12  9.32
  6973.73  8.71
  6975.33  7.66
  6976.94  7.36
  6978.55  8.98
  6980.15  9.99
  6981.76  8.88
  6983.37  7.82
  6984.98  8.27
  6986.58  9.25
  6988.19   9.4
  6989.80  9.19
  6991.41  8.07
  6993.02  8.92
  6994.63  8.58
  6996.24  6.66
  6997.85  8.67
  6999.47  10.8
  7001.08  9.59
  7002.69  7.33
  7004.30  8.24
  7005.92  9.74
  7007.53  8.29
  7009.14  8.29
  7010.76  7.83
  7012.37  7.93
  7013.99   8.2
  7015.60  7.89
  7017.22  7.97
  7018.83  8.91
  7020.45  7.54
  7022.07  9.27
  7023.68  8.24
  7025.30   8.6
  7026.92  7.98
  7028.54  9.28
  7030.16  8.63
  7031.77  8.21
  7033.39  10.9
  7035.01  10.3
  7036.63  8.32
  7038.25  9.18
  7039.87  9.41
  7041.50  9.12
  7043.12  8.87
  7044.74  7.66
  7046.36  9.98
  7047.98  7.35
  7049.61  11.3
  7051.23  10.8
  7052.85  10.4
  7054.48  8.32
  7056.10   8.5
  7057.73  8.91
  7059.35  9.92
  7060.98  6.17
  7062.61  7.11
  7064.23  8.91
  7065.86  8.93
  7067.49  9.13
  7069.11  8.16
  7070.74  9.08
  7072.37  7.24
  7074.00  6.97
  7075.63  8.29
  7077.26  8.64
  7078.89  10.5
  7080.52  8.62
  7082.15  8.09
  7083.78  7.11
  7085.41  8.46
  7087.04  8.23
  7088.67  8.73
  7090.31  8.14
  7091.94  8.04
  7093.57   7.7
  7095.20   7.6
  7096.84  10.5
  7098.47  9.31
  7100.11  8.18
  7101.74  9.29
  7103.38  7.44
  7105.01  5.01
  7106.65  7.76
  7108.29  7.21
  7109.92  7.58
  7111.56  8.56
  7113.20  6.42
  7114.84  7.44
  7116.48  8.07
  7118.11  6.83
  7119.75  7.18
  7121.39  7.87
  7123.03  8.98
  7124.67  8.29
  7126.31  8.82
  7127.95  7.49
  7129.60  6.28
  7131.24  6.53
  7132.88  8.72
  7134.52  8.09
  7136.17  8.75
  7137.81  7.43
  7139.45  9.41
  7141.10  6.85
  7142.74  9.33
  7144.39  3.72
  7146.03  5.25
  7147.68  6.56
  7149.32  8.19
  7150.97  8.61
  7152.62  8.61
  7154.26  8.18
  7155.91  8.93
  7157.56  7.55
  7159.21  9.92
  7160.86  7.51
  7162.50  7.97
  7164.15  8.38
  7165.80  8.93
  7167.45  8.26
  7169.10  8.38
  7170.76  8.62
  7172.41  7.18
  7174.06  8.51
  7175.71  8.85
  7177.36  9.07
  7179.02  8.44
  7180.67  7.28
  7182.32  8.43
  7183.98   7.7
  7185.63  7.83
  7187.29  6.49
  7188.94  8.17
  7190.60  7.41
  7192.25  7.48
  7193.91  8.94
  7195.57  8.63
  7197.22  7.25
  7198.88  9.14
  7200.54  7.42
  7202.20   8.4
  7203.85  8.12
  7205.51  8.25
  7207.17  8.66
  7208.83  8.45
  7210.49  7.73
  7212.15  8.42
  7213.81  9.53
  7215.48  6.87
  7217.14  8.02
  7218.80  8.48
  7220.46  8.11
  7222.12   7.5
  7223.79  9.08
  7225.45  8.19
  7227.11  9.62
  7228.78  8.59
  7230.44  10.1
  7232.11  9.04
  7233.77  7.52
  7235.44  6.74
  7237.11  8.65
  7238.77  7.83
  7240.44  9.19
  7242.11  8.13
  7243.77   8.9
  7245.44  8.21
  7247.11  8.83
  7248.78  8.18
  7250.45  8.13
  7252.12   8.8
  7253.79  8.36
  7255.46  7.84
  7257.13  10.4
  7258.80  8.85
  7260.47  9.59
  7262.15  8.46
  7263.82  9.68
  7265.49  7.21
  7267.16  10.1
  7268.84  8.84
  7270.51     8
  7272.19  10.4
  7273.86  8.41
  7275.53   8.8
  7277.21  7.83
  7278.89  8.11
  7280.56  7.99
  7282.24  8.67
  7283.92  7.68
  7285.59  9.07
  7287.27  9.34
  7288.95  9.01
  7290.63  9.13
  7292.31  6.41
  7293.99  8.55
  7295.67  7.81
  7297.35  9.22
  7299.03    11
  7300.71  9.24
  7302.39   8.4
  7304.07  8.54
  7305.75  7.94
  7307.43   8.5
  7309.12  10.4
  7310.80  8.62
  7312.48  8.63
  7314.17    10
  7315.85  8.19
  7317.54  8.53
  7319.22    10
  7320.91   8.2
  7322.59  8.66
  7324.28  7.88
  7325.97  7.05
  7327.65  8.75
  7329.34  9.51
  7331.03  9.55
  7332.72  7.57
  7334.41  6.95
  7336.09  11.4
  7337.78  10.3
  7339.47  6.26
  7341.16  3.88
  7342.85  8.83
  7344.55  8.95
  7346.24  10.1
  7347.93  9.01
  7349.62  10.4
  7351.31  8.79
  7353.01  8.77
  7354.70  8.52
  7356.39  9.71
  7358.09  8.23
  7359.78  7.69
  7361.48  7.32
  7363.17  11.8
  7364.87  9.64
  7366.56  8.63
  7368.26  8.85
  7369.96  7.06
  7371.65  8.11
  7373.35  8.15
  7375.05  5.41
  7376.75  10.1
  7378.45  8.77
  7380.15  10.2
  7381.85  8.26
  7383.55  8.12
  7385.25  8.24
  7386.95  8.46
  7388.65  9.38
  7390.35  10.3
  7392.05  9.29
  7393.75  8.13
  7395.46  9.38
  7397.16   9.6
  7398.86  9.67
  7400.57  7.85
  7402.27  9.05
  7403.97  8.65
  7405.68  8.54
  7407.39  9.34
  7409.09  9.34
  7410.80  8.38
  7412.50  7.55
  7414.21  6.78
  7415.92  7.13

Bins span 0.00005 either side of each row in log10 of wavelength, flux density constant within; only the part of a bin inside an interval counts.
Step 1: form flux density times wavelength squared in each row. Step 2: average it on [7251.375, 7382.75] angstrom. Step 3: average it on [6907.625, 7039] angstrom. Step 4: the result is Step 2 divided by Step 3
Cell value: 1.10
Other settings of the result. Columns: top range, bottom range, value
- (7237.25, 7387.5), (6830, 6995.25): 1.12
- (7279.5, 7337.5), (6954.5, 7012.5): 1.10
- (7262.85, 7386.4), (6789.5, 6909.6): 1.17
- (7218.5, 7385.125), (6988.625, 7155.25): 1.11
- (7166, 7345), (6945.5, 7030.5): 1.06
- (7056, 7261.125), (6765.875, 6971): 1.04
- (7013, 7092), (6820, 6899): 1.07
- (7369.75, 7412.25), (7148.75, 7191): 1.13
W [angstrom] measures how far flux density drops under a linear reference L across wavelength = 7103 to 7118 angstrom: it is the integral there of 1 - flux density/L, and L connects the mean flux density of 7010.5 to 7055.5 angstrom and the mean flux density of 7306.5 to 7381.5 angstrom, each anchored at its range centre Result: 2.69 angstrom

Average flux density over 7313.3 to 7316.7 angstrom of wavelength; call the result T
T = 9.07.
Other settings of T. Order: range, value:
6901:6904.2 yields 8.81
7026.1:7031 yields 8.63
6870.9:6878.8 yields 8.35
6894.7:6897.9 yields 8.25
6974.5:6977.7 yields 7.53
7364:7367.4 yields 9.15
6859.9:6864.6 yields 8.25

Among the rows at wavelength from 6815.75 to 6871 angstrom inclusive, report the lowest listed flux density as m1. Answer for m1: 6.16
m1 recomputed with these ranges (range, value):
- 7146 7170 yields 5.25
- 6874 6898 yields 7.43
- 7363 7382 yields 5.41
